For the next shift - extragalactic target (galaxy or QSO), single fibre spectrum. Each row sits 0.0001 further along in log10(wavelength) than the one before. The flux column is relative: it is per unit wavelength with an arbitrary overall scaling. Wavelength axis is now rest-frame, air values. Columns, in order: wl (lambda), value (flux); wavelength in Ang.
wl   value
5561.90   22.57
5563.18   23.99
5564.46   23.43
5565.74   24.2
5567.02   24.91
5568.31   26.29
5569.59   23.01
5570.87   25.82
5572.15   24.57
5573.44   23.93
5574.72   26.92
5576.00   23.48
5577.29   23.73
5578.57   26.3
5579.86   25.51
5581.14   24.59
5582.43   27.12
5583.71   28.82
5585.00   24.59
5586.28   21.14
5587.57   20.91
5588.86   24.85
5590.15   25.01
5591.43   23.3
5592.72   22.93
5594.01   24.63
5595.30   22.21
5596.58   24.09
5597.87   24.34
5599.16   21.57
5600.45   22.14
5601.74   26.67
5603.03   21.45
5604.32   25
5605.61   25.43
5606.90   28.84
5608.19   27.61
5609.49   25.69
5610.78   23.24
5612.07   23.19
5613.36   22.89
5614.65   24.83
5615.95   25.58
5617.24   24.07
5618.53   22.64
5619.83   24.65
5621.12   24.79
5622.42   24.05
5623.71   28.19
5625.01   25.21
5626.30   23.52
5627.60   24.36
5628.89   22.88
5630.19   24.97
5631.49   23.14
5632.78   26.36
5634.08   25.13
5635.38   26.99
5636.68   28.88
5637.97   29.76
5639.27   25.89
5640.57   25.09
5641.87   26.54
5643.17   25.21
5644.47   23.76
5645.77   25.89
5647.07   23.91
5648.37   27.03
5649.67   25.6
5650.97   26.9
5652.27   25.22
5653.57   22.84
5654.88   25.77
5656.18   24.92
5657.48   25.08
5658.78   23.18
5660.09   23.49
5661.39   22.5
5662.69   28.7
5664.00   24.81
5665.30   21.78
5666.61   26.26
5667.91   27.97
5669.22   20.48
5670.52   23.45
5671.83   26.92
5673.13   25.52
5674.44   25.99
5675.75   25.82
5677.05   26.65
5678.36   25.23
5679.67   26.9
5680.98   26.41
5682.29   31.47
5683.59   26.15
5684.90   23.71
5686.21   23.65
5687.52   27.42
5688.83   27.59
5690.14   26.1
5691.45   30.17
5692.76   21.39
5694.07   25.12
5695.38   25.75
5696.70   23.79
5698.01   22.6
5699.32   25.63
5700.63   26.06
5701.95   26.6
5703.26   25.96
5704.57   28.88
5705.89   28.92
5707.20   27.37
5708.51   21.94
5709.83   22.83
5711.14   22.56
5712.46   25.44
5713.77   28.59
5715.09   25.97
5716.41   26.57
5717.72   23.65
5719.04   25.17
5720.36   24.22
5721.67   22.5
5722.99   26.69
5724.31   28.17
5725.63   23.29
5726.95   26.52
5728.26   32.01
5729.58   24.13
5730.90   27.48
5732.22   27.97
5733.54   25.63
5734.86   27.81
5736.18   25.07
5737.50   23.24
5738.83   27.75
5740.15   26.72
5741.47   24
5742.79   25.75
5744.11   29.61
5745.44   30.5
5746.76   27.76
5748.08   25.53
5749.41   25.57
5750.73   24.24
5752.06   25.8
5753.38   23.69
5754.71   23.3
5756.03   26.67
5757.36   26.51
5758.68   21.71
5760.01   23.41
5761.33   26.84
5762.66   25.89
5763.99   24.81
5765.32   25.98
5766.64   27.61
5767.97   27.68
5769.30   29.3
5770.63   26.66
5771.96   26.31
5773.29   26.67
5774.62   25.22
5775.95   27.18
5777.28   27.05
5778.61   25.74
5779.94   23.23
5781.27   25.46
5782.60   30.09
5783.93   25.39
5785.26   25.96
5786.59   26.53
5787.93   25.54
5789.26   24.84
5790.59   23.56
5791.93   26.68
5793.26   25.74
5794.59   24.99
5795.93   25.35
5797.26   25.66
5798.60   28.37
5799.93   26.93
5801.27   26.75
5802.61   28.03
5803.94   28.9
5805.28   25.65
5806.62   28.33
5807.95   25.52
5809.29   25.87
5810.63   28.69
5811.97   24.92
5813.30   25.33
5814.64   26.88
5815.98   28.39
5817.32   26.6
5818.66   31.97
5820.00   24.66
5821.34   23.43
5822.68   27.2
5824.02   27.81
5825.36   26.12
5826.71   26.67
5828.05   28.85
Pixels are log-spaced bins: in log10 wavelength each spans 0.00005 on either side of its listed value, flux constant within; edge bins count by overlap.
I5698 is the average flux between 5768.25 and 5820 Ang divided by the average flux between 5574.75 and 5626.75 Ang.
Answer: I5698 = 1.1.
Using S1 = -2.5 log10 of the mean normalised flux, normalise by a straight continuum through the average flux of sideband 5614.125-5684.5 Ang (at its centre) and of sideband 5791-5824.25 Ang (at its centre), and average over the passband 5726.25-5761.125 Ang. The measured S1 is 0.00 mag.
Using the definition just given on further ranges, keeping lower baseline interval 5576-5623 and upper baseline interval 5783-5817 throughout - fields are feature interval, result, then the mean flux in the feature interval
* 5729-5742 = -0.011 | 26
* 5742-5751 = -0.050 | 27.1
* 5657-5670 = 0.027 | 24.4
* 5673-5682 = -0.048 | 26.3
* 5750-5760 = 0.062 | 24.5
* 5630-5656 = -0.040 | 25.7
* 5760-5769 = -0.014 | 26.4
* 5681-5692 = -0.072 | 27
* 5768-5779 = -0.029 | 26.8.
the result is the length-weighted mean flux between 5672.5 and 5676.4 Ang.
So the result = 25.8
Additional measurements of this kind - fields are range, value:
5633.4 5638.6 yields 27.7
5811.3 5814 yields 25.2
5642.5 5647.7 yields 24.7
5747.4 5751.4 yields 25.1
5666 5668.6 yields 27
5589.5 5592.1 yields 24.2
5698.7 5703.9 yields 26.1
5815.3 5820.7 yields 27.9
